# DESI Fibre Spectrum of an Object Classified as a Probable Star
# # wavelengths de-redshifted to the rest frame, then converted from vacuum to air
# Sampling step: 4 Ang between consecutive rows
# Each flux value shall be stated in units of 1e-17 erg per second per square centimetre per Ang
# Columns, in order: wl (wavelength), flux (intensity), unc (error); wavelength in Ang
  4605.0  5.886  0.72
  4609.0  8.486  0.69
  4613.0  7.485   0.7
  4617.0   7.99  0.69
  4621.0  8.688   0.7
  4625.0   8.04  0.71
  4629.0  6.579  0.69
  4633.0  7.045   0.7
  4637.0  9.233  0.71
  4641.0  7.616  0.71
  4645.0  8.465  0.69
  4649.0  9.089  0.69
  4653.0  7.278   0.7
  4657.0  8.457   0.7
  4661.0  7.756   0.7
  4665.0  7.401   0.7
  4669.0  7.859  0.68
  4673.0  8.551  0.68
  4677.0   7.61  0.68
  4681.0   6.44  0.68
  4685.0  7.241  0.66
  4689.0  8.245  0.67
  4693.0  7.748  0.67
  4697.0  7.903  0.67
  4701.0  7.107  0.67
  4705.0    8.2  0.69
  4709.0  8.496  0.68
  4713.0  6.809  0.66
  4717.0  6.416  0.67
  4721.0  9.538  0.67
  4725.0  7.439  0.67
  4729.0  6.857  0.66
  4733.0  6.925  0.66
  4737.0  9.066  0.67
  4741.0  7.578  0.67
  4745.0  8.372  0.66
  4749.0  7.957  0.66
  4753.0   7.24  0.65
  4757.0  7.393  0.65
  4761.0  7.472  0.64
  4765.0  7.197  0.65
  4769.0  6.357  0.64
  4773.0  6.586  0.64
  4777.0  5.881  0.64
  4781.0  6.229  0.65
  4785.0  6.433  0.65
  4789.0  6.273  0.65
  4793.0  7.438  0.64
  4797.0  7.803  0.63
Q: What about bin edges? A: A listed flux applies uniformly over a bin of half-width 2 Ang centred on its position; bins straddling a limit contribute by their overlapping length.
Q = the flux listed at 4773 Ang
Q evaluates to 6.586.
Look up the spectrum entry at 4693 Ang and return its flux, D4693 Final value 7.748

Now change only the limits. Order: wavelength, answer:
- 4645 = 8.465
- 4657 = 8.457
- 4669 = 7.859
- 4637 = 9.233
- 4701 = 7.107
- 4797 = 7.803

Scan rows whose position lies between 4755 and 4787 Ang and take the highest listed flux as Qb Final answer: 7.472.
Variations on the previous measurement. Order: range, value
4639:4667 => 9.089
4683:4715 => 8.496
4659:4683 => 8.551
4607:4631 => 8.688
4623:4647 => 9.233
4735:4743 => 9.066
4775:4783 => 6.229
